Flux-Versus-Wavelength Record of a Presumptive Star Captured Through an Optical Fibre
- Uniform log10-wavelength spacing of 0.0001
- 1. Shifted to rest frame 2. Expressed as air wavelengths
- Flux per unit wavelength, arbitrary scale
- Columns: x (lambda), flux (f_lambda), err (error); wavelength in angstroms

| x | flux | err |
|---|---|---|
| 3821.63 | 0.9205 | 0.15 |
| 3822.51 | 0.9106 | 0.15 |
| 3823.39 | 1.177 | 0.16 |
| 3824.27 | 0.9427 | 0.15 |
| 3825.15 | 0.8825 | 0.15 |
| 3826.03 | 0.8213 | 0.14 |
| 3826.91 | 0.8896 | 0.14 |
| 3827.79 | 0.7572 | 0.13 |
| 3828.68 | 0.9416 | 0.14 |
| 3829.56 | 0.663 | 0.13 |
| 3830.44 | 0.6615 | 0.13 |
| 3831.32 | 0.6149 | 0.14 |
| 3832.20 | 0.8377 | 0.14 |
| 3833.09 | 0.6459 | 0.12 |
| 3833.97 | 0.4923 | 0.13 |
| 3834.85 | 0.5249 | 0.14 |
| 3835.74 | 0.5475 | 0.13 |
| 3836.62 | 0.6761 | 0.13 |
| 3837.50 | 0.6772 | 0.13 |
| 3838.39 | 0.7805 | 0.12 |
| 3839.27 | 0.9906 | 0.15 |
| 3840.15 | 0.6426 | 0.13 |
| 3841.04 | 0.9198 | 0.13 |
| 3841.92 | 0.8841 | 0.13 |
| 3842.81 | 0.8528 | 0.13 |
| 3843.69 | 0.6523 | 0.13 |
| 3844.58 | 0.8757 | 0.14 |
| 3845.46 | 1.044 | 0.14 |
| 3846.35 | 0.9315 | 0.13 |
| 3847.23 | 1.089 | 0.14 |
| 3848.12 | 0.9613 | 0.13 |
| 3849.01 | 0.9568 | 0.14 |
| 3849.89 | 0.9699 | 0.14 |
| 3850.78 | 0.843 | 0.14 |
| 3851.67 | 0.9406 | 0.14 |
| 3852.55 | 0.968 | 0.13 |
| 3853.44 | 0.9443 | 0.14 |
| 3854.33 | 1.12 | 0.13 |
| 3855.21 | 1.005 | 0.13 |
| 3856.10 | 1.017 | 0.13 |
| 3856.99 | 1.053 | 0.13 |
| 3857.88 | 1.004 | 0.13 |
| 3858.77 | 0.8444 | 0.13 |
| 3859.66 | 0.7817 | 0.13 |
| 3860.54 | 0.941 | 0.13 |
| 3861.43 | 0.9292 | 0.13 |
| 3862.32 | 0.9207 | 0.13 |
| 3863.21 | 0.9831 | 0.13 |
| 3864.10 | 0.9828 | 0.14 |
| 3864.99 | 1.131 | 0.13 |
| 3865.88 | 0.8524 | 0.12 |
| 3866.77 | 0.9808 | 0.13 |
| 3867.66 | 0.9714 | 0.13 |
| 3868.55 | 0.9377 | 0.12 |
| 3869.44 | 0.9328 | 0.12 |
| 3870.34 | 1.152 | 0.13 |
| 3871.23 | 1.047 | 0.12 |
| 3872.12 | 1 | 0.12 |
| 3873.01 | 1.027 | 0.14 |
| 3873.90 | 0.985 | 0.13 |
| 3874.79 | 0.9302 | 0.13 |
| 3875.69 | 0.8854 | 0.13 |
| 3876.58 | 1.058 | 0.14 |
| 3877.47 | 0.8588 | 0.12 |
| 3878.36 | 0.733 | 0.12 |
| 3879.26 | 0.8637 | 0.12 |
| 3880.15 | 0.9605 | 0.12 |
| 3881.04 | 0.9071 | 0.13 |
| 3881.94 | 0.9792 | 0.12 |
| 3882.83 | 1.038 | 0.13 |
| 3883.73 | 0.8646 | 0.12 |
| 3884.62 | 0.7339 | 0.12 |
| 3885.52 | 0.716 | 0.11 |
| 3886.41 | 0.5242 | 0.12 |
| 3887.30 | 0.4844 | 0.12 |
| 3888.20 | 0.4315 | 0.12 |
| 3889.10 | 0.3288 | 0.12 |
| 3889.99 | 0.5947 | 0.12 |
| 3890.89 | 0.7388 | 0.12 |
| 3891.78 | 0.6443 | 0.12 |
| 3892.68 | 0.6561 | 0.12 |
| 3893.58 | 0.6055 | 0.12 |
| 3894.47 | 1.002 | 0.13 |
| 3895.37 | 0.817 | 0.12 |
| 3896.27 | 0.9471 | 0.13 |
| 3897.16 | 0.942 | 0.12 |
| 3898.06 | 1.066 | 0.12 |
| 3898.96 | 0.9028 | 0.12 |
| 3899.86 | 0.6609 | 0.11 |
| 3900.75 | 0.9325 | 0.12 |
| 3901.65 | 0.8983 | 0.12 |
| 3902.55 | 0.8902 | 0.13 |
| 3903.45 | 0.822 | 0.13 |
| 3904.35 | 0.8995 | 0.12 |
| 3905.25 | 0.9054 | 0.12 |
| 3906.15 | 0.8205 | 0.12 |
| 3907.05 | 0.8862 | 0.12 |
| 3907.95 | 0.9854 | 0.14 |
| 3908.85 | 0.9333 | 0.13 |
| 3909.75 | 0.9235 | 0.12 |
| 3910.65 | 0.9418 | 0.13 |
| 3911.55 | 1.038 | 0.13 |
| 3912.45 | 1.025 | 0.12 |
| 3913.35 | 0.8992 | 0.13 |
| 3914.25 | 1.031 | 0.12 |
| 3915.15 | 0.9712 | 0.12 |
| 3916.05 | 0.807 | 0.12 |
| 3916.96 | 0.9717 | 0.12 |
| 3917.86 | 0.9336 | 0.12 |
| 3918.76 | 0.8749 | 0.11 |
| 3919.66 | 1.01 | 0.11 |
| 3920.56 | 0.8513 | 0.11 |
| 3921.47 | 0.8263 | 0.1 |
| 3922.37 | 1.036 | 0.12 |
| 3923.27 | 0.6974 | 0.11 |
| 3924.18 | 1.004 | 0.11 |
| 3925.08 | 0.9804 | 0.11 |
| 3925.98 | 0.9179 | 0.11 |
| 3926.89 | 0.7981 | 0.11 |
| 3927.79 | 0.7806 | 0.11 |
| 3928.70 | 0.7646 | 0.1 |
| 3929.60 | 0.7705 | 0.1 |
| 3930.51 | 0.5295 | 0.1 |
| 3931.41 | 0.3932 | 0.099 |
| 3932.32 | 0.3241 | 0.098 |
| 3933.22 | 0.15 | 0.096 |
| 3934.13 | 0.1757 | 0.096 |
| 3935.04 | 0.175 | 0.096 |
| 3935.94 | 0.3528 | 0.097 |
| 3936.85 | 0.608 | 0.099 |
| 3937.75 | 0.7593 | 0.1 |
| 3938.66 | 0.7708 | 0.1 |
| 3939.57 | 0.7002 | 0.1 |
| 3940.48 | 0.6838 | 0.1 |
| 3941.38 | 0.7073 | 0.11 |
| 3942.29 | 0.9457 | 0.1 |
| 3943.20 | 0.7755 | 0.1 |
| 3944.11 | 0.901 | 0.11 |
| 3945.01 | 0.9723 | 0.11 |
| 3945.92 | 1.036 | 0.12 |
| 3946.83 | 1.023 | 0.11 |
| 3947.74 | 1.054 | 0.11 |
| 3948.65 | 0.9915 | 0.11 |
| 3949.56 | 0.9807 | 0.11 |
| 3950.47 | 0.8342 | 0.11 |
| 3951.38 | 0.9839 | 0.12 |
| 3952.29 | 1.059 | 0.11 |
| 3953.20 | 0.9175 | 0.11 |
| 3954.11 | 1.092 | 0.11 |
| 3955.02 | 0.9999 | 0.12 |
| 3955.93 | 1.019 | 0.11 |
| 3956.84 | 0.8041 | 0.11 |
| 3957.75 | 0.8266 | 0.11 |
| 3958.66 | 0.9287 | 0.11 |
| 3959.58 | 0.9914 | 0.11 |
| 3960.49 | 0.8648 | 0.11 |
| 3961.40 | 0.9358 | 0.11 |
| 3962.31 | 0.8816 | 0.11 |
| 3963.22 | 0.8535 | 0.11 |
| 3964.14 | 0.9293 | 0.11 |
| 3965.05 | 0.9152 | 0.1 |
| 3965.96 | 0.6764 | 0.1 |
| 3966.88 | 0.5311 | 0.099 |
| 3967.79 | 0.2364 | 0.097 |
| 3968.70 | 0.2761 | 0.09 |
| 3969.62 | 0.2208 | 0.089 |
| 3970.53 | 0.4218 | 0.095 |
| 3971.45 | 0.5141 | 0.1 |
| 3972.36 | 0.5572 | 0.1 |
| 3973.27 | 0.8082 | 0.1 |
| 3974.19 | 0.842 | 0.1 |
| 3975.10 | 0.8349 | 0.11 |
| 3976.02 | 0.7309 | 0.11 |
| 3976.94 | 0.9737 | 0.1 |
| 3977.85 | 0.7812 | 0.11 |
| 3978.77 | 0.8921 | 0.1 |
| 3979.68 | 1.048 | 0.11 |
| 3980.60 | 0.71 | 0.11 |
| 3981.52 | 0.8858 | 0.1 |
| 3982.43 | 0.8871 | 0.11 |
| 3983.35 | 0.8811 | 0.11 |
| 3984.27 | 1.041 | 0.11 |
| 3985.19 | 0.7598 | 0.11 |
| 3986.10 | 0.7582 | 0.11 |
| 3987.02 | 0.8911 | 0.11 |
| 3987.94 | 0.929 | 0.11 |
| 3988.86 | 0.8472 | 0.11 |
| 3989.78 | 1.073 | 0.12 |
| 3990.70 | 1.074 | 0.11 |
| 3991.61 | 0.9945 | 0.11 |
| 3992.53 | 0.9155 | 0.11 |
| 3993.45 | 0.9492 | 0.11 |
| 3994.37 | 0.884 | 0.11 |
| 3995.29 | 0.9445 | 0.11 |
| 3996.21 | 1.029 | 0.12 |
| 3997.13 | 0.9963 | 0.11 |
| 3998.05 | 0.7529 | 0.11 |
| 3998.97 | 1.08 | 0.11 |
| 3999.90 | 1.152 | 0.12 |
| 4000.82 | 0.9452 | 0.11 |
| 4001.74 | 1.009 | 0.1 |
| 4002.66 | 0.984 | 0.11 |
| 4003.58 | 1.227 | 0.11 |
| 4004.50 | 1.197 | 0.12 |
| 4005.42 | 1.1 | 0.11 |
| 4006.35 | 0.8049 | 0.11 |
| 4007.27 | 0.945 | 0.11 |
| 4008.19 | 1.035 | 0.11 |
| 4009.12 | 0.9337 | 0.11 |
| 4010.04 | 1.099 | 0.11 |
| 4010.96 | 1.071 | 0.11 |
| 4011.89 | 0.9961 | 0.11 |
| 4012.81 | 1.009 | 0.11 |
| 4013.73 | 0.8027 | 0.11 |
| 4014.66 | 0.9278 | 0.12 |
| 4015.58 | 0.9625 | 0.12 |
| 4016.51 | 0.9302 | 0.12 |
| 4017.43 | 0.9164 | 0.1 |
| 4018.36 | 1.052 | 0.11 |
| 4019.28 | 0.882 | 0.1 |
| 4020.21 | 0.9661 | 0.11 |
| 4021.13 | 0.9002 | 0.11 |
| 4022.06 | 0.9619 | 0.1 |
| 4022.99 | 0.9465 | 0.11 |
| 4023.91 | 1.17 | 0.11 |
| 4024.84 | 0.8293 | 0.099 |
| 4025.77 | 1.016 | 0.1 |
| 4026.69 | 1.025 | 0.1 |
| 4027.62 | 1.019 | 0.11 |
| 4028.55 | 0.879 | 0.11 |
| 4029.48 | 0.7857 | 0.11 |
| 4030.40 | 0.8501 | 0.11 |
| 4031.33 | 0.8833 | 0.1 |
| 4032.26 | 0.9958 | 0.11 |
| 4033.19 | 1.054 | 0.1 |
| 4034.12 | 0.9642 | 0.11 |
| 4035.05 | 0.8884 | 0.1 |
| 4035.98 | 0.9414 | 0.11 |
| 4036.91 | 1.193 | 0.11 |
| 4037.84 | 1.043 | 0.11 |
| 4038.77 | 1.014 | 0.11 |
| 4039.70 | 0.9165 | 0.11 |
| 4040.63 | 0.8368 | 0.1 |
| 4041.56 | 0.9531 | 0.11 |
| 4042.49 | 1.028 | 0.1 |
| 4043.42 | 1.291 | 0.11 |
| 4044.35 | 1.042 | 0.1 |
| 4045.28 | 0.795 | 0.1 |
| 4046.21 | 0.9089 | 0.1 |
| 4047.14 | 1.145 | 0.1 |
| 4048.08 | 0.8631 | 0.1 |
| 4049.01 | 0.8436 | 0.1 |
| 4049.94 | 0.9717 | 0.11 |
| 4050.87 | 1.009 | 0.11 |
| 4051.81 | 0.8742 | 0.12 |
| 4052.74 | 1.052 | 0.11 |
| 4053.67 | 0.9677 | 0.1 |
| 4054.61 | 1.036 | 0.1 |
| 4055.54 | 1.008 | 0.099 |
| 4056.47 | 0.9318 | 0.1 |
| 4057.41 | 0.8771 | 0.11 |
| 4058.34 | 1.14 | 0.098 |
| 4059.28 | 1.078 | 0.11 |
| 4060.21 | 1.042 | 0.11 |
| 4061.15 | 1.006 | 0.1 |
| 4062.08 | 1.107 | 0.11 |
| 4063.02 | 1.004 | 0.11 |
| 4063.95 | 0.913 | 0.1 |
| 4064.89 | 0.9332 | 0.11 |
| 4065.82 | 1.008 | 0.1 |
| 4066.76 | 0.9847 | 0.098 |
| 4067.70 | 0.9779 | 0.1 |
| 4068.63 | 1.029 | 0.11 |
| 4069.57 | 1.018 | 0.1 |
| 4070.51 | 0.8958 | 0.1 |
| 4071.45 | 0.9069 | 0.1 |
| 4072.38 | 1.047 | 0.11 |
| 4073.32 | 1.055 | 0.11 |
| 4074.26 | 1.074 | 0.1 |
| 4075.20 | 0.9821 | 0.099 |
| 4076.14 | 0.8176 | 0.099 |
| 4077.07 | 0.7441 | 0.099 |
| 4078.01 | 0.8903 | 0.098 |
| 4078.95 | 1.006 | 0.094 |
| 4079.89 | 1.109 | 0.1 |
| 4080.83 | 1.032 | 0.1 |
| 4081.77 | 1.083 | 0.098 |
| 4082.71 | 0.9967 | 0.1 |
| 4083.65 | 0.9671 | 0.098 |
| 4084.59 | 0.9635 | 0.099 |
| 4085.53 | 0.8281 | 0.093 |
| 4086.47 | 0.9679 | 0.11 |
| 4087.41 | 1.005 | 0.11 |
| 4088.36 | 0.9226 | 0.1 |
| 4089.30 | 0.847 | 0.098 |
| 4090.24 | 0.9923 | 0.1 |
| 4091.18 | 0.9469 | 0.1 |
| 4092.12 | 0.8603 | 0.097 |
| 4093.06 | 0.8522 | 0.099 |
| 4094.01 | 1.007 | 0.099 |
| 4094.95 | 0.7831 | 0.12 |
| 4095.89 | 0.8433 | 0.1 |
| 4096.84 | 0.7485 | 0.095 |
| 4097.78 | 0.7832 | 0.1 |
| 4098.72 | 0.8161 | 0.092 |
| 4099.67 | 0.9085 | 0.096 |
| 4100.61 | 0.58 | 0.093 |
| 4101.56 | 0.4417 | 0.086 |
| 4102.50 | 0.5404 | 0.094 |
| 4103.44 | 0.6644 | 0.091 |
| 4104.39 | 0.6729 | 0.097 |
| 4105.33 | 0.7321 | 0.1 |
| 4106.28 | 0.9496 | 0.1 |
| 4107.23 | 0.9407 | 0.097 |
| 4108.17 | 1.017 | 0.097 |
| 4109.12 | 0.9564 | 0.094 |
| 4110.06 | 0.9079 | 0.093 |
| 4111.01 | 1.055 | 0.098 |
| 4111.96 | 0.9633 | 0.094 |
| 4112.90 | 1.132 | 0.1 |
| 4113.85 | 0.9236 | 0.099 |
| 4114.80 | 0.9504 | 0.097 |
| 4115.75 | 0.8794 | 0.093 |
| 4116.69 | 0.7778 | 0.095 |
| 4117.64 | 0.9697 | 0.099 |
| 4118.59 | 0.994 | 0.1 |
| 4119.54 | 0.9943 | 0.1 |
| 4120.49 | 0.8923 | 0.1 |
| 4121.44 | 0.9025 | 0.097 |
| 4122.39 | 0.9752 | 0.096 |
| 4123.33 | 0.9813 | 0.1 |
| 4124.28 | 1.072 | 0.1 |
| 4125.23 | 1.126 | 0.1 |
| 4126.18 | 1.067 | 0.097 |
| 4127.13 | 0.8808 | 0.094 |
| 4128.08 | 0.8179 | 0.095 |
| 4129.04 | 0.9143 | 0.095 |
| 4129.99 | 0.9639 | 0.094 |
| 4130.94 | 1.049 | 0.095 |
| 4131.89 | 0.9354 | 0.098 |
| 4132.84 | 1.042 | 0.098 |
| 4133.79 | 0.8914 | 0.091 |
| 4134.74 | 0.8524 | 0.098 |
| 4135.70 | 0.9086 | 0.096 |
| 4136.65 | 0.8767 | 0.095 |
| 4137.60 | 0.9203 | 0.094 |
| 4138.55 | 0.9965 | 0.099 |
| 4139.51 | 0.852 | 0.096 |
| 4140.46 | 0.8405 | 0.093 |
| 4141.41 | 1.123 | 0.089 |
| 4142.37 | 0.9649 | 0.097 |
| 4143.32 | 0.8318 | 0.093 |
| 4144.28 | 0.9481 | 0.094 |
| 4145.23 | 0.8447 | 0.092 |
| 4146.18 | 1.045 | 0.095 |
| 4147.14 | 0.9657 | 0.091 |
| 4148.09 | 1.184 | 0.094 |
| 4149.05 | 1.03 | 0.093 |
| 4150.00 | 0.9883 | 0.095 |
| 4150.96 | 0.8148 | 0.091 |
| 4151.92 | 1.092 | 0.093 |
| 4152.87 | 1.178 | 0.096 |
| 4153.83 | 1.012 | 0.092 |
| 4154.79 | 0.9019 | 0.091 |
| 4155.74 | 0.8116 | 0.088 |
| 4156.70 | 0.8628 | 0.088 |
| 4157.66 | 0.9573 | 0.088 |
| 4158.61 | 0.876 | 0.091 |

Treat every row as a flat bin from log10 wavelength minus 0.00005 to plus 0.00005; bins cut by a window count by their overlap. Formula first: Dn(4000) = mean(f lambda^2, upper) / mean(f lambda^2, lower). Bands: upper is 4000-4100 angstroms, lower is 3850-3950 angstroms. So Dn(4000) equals 1.2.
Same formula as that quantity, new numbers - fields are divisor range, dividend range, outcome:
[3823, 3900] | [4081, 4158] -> 1.22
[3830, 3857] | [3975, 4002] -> 1.18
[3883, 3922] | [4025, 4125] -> 1.23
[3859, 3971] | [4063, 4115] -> 1.20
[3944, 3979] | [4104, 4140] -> 1.24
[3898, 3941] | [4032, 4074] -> 1.34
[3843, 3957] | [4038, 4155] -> 1.21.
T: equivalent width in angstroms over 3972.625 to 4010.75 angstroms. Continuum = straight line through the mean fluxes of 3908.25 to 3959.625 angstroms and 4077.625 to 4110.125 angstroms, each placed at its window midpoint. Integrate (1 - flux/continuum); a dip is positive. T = -4.4 angstroms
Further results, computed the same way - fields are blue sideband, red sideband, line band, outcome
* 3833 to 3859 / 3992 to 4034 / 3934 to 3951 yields 2.9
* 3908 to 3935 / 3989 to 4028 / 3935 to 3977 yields 3.9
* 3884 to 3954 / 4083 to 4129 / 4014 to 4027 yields -1.7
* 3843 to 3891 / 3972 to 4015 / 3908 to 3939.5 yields 5.1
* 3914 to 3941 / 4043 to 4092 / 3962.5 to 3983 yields 2.4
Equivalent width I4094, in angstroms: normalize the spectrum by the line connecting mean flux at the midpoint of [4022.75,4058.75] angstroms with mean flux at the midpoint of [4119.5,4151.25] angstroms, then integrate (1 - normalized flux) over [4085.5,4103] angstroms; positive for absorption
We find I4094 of 2.5 angstroms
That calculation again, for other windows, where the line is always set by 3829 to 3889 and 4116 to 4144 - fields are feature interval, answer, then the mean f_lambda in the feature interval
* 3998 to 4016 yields -2.0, 1.01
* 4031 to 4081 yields -3.3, 0.984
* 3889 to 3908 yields 1.2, 0.821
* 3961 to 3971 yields 3.0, 0.623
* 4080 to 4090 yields -0.4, 0.967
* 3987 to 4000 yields -0.9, 0.964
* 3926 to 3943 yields 5.7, 0.589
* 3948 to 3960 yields -0.9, 0.957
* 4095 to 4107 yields 2.6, 0.73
